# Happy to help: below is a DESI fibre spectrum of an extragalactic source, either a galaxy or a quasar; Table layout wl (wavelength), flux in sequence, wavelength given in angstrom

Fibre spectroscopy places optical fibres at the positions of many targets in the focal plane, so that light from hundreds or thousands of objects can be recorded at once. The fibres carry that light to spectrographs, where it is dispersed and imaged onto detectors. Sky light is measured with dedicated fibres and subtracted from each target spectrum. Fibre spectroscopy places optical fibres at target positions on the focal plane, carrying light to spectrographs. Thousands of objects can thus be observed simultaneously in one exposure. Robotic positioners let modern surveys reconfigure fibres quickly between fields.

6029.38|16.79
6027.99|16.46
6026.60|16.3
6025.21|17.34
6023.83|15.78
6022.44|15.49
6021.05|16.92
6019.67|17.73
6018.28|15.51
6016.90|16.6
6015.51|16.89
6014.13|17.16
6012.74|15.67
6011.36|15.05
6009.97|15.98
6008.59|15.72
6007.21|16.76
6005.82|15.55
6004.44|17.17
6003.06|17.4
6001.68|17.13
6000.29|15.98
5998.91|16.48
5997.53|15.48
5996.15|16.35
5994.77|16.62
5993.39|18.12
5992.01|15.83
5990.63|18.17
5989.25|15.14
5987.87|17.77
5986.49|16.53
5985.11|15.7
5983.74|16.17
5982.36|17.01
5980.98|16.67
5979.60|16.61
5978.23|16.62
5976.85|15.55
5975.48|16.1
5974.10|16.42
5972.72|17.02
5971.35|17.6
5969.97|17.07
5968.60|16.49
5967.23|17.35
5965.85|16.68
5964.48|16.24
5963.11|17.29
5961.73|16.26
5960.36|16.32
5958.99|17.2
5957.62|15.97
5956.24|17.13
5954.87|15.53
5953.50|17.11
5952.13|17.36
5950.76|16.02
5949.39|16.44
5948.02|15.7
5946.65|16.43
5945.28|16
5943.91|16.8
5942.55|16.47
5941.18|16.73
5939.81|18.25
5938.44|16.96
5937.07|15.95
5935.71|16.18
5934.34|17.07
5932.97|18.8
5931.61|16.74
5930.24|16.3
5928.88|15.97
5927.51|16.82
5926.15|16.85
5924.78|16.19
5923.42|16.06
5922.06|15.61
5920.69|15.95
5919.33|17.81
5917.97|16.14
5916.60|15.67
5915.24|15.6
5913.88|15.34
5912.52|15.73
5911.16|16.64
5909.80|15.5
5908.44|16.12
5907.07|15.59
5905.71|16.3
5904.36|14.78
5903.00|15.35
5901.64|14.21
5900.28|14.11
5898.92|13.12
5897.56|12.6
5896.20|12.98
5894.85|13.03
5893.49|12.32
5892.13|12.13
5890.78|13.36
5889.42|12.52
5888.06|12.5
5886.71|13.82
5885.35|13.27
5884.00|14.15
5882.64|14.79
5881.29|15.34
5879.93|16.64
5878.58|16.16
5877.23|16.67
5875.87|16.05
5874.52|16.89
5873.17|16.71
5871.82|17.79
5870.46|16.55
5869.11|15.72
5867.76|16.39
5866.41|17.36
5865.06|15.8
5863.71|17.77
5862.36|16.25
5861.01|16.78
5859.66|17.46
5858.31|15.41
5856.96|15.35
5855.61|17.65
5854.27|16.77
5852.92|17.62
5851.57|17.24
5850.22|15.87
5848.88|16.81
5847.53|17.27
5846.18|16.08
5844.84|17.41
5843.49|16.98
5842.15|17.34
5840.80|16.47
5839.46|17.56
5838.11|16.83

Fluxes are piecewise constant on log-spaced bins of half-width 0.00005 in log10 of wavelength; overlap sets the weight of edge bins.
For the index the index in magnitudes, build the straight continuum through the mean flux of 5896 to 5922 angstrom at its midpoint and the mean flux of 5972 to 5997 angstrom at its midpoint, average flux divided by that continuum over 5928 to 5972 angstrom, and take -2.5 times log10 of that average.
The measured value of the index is -0.05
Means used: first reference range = 15.3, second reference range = 16.6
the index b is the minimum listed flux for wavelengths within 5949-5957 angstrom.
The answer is 15.53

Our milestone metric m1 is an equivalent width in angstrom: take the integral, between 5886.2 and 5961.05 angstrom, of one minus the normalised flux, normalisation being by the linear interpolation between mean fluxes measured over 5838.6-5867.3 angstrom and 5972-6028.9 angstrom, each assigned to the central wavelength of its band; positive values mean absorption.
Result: 4.48 angstrom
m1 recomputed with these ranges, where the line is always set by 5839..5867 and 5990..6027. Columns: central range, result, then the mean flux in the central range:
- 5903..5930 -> 1.1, 16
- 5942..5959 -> 0.2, 16.4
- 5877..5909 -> 4.8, 14.2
